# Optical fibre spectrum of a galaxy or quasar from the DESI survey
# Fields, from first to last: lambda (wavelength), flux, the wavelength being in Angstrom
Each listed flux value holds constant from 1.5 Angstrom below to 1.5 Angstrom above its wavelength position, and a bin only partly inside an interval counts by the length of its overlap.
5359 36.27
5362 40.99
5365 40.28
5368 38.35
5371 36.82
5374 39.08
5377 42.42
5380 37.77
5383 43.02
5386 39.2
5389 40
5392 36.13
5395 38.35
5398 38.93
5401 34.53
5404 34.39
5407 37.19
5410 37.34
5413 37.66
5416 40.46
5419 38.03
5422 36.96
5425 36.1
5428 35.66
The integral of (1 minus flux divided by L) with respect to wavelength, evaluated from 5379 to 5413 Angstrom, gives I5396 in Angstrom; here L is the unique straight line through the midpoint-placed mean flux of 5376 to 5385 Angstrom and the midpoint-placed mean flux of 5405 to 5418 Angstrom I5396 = 1.4 Angstrom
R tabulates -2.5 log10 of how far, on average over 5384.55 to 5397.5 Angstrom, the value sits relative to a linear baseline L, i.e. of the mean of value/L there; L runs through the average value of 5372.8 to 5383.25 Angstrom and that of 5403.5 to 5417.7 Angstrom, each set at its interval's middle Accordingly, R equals 0.02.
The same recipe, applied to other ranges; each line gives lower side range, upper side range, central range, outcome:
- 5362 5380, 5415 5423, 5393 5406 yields 0.066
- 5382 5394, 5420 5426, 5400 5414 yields 0.049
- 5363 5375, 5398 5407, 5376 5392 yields -0.075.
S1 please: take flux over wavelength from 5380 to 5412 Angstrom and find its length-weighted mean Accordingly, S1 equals 37.9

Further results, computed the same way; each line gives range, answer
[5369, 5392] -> 39.5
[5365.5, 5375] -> 38.3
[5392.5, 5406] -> 36.5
